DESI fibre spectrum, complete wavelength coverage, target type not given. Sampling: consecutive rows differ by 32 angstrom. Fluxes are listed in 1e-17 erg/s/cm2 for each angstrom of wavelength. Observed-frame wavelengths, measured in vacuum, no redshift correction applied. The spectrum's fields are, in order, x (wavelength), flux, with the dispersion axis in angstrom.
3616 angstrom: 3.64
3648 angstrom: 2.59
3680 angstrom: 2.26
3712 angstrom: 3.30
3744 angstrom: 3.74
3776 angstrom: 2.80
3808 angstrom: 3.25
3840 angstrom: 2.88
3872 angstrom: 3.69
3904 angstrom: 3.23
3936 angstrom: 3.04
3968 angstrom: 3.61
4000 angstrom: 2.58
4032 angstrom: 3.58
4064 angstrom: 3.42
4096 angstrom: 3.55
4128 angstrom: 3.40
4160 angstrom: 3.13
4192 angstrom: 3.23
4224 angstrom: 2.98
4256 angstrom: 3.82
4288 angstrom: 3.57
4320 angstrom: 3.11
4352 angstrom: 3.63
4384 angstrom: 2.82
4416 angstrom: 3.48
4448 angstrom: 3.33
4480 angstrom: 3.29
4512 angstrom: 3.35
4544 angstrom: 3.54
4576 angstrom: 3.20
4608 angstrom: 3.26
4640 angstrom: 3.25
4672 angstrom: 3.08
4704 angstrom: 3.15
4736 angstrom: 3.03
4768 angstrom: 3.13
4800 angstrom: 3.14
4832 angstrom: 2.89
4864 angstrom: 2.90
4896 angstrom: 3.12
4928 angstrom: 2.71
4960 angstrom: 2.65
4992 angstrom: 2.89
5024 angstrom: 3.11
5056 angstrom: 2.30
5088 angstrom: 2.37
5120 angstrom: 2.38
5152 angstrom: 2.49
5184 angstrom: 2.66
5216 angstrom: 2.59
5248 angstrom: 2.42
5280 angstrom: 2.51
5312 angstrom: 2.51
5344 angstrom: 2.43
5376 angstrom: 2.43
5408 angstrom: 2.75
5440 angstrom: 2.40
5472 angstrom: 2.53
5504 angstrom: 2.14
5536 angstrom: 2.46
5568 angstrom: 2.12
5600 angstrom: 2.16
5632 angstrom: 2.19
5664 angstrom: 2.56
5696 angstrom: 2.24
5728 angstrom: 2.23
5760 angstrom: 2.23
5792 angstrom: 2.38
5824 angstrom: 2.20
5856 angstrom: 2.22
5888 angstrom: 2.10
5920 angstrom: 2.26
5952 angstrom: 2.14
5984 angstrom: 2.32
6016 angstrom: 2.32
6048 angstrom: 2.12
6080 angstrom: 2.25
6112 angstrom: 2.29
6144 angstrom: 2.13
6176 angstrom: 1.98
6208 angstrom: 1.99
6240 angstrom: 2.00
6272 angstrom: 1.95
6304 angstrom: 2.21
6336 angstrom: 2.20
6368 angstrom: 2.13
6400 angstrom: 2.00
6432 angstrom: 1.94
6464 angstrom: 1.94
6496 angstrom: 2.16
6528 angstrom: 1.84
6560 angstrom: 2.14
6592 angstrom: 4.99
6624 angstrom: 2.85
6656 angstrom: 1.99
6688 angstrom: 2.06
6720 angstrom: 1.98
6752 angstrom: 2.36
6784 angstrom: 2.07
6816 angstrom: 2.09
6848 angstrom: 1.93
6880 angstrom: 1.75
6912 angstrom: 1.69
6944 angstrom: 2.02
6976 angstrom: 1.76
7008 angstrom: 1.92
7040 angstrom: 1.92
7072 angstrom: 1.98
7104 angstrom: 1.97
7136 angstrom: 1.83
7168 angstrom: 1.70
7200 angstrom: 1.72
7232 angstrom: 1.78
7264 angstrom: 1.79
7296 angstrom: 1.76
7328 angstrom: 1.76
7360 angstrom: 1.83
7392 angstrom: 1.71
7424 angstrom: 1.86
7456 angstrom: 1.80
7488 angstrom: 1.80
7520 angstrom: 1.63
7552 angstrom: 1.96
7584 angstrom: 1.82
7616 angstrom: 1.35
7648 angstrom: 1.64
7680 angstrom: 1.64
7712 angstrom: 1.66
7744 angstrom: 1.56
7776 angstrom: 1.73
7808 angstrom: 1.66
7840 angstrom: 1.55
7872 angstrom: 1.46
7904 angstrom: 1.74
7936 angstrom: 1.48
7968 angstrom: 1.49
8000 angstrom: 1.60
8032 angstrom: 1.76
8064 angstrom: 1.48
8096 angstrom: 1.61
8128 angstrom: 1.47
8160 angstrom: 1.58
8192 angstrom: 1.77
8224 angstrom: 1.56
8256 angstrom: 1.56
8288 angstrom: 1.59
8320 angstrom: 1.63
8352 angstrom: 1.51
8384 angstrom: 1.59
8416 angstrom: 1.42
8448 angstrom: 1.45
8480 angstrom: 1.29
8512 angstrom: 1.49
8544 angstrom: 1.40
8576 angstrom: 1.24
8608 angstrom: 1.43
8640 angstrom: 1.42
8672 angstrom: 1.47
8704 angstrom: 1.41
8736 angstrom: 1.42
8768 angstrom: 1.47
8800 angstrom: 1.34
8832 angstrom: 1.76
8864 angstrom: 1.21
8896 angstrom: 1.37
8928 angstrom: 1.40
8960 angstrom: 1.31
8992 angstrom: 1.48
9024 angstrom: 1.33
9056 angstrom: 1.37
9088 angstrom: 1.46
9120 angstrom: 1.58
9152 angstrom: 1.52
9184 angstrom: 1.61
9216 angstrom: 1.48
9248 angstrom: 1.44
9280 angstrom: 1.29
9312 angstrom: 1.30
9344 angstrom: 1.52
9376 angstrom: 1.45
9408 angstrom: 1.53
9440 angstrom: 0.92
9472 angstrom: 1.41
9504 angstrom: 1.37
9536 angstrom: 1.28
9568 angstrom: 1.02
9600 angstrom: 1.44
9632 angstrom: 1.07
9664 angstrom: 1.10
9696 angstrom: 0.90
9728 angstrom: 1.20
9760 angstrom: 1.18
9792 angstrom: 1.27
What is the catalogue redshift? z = 0.005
